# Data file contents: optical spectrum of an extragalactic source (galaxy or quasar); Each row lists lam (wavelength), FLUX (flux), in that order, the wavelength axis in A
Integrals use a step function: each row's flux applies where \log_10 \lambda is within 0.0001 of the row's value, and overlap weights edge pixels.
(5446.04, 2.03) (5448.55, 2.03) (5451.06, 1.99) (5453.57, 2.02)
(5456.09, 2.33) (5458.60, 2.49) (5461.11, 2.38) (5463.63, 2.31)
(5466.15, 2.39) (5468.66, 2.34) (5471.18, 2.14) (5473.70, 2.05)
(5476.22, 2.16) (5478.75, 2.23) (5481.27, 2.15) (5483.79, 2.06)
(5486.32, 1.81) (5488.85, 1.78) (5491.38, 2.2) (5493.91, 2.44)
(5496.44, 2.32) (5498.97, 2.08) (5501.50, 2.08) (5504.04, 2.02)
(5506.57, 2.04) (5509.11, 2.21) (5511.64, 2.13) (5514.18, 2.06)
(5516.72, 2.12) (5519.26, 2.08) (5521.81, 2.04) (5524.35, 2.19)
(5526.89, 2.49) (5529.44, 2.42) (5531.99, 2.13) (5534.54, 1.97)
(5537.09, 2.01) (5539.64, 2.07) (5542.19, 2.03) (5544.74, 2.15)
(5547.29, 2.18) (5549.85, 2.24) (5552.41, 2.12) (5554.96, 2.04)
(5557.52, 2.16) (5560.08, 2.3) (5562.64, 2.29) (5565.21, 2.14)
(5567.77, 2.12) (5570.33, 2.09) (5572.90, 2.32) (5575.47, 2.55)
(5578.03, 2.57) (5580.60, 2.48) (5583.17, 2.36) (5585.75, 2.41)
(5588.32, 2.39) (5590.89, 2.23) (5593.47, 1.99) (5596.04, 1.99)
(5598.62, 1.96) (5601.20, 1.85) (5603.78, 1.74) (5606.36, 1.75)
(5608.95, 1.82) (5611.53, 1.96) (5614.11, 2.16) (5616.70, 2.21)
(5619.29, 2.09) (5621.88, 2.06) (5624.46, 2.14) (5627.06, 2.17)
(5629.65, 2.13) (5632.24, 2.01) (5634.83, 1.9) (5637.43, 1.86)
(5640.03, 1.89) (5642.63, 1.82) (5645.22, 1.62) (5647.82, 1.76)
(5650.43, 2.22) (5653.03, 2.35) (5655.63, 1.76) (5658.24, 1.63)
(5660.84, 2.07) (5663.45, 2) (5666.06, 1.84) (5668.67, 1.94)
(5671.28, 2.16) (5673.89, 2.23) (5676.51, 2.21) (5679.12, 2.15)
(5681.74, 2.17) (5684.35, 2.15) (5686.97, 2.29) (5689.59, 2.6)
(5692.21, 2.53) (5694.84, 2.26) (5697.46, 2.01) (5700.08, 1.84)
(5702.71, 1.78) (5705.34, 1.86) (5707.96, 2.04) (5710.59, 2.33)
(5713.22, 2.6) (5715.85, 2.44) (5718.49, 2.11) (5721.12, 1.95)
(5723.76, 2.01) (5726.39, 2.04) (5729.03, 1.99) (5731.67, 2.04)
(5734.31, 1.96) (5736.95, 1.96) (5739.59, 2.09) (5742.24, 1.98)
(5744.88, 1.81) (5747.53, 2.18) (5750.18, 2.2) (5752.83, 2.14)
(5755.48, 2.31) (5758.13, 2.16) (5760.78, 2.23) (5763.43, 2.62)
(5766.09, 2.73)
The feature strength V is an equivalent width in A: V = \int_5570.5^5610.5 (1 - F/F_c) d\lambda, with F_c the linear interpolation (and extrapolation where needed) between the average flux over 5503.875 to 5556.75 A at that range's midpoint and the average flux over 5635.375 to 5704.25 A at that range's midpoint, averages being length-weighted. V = -1.19 A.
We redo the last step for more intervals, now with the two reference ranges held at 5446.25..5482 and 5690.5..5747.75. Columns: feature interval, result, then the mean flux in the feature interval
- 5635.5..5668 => 3.29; 1.9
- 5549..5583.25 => -1.71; 2.27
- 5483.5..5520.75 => 1.62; 2.1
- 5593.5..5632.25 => 2.43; 2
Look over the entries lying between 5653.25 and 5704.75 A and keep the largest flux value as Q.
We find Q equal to 2.6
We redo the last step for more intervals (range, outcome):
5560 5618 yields 2.57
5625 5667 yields 2.35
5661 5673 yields 2.16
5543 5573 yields 2.32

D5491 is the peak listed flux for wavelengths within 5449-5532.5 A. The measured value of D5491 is 2.49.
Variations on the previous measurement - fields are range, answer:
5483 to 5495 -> 2.44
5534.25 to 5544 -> 2.07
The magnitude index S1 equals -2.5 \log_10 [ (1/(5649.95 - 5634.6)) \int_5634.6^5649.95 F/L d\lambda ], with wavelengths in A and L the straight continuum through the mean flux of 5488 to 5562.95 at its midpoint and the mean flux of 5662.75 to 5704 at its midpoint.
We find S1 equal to 0.174 mag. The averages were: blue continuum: 2.15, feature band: 1.82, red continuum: 2.14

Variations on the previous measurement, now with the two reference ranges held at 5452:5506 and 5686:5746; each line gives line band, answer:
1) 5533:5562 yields 0.02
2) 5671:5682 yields -0.03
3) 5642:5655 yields 0.09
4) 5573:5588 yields -0.15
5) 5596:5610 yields 0.17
